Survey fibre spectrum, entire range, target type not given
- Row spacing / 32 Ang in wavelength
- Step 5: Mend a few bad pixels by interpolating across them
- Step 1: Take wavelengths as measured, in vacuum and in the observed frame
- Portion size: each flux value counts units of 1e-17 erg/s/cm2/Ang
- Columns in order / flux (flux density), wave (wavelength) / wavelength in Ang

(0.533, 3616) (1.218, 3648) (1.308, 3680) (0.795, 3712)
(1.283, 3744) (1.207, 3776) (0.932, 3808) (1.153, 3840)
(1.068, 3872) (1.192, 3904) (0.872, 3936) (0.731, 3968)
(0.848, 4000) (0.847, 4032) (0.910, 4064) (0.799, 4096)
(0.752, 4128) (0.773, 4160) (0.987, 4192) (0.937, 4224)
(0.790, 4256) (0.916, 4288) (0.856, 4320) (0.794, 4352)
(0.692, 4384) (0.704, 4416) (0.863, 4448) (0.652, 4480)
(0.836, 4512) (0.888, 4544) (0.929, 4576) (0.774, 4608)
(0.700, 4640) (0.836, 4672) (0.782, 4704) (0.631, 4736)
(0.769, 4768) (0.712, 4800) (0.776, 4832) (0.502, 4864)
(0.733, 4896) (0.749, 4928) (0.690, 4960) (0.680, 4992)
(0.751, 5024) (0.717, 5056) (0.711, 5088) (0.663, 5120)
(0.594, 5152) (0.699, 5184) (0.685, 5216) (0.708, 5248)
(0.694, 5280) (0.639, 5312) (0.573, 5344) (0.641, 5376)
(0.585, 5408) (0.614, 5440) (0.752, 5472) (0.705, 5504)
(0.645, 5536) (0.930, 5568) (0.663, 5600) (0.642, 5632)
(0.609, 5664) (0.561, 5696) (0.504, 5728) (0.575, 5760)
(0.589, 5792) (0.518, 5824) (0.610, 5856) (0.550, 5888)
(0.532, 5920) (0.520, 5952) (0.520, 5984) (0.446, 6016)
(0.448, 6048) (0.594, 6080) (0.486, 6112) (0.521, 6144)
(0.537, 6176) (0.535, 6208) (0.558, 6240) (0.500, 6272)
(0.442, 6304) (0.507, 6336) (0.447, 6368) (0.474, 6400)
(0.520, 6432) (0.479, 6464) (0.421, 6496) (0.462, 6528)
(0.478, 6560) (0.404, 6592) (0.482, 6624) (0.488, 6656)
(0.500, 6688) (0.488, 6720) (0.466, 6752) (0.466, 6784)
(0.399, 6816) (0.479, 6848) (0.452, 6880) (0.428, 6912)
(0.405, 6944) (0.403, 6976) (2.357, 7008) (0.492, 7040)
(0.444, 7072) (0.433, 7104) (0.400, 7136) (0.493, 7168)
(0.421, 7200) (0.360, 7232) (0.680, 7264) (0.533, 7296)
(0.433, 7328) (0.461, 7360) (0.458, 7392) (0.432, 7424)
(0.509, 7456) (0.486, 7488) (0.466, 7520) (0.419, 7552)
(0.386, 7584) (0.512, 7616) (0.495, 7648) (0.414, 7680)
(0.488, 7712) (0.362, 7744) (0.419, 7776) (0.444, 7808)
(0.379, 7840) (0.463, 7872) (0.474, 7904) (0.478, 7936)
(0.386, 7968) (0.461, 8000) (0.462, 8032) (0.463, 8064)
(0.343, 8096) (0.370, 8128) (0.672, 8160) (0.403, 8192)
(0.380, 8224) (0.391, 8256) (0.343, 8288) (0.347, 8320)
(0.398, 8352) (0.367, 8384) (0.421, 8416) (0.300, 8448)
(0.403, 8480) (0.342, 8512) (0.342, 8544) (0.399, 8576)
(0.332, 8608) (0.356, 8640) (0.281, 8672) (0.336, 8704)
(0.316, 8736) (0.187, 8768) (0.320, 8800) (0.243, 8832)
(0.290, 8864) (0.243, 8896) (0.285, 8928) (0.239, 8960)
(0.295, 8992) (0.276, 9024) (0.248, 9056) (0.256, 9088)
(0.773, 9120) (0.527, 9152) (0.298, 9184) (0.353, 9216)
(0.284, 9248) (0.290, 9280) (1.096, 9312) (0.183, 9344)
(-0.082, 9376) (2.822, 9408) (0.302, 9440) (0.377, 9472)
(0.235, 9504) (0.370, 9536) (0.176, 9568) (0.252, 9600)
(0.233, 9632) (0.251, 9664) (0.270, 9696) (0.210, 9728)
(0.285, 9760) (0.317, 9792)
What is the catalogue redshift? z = 0.879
